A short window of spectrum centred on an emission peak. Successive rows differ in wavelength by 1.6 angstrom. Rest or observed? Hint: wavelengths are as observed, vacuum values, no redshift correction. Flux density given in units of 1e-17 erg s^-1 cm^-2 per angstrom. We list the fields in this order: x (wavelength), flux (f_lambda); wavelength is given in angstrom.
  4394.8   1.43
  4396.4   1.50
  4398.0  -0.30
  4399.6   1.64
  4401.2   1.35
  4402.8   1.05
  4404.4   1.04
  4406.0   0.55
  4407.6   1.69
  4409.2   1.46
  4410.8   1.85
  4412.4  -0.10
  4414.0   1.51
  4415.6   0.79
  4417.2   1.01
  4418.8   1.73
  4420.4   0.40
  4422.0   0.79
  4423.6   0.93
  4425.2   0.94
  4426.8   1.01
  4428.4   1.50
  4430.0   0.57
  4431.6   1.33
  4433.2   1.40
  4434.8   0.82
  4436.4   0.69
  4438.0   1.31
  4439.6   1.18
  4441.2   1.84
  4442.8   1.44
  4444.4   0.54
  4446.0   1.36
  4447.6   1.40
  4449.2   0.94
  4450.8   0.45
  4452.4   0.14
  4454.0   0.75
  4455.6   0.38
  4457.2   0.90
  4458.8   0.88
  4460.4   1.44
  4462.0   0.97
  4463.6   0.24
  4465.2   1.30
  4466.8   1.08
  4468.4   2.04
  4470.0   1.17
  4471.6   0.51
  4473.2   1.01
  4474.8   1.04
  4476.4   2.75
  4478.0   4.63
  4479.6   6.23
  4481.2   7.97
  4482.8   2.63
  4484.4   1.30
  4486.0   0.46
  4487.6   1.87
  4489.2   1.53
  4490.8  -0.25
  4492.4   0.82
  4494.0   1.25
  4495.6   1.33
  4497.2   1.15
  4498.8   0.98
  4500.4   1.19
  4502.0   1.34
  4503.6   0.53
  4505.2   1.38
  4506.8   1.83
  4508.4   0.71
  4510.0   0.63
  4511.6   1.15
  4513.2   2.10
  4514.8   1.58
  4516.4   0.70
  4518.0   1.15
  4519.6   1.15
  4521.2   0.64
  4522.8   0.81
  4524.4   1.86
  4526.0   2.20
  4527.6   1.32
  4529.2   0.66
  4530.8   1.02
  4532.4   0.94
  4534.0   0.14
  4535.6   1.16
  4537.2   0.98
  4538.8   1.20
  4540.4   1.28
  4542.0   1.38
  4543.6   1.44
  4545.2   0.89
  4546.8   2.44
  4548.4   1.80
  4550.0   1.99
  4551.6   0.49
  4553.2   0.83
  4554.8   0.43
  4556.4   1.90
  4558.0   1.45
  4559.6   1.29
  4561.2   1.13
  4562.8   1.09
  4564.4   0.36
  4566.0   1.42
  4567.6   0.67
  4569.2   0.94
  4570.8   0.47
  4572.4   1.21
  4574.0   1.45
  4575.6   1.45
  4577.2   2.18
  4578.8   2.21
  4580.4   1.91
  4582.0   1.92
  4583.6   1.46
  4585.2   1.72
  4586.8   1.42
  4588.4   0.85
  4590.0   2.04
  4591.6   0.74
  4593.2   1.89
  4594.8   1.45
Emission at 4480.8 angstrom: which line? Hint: [O II]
